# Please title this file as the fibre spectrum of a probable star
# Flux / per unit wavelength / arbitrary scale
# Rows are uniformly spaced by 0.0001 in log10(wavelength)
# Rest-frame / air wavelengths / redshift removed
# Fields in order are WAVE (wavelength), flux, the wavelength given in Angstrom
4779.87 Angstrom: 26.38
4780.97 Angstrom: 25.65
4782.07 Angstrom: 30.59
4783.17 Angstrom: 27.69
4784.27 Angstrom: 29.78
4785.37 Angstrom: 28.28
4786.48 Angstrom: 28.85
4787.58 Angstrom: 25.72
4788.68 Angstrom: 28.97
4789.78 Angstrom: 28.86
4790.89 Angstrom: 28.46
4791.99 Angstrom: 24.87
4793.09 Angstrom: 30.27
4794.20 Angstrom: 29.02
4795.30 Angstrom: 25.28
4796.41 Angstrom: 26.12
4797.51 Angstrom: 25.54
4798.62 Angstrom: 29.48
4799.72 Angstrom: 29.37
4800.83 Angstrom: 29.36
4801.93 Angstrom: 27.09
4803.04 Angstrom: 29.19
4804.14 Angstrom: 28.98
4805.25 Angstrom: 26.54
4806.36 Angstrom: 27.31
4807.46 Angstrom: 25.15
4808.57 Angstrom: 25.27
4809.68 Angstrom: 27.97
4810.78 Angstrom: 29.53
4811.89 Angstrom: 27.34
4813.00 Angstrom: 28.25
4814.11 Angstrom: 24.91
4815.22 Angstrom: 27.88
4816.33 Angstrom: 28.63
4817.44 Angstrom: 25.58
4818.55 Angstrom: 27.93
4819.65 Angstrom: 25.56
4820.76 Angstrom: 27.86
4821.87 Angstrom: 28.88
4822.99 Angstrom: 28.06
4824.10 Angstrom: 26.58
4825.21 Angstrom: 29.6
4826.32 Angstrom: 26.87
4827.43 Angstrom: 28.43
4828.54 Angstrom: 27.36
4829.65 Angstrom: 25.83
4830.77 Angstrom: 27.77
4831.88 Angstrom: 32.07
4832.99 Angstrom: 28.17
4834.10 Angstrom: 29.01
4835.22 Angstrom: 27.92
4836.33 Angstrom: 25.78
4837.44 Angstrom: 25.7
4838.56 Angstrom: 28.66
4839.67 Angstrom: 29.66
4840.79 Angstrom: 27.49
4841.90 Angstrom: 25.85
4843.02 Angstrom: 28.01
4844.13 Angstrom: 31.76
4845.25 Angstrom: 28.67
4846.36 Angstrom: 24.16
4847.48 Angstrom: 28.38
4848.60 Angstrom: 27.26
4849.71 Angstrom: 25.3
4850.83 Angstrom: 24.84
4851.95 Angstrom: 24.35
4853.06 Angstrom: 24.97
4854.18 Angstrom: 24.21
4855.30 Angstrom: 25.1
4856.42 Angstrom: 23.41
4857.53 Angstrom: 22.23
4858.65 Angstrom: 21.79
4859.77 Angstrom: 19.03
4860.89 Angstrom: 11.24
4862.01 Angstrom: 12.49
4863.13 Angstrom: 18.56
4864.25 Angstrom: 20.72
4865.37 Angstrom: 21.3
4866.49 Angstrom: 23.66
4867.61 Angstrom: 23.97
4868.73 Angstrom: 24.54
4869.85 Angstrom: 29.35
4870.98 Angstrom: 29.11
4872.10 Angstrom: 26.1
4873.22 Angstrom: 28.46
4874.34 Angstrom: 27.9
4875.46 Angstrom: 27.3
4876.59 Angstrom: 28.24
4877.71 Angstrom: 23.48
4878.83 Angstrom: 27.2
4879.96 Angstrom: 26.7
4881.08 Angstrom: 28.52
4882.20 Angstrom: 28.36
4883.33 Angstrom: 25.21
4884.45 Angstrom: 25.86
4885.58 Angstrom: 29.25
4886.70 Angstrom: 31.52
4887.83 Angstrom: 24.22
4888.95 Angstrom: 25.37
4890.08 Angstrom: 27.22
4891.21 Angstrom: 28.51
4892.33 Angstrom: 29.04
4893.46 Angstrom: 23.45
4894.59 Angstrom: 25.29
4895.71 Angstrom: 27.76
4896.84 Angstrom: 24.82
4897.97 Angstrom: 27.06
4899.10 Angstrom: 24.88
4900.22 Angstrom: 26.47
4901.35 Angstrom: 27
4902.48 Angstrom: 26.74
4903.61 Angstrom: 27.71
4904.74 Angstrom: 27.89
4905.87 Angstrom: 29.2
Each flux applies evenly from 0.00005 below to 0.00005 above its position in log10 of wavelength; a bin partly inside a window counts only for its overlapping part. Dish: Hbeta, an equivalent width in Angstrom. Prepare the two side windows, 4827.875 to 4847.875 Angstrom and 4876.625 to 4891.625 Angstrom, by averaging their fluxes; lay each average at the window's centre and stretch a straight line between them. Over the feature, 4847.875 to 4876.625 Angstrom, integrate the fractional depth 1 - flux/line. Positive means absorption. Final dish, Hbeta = 4.02 Angstrom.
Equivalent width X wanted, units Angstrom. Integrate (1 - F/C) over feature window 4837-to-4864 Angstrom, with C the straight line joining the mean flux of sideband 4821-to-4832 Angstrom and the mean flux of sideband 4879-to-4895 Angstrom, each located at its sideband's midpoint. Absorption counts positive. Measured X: 3.3 Angstrom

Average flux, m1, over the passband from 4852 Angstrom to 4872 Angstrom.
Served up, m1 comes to 22.3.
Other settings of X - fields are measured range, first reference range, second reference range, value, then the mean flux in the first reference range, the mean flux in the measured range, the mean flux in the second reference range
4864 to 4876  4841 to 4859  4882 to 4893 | 0.4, 25.7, 25.8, 27.4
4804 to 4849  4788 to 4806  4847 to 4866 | -4.8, 27.9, 27.6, 22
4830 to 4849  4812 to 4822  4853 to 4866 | -3.6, 27.2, 28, 20.3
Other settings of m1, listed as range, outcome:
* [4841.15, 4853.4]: 26.7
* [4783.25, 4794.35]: 28.2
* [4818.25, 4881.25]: 25.8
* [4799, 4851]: 27.6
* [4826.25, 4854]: 27.3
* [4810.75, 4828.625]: 27.5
